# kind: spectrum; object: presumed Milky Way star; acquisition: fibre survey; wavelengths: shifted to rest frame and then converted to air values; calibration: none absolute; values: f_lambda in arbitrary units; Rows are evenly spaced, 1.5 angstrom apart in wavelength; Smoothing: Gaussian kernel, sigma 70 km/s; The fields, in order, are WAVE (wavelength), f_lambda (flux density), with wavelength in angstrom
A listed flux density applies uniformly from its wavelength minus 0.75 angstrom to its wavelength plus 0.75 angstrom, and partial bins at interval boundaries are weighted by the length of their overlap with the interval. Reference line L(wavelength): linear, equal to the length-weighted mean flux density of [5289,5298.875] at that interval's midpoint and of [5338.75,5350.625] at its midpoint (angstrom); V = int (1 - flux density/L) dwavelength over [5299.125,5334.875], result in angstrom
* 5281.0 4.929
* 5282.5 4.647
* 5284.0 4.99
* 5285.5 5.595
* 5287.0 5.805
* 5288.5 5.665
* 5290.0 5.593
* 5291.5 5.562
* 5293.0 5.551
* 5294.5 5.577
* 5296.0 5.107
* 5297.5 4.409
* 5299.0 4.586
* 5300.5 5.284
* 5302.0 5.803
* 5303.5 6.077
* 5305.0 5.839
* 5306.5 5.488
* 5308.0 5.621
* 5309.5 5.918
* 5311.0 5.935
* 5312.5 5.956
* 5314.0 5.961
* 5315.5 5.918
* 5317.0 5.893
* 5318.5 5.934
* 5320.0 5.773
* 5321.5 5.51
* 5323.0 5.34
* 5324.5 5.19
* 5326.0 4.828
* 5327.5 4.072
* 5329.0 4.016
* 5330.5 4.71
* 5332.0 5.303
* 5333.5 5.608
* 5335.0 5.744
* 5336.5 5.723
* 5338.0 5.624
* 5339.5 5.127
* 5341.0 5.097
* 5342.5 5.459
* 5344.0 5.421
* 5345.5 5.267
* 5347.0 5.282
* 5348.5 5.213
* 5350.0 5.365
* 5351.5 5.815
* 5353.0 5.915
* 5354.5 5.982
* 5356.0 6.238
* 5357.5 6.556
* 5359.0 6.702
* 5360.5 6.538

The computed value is -1.3 angstrom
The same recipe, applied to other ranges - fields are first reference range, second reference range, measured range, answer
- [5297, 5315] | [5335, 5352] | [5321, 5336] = 1.22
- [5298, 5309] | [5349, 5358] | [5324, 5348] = 2.65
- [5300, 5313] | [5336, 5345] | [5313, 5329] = 0.67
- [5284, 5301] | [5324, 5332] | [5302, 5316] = -2.41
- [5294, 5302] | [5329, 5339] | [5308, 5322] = -1.82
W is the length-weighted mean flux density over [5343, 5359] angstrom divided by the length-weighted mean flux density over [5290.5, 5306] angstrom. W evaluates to 1.07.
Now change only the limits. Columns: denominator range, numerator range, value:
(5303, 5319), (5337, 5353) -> 0.92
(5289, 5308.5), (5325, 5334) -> 0.87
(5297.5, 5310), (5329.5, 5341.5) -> 0.97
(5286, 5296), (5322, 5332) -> 0.85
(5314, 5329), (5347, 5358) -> 1.09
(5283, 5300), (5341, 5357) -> 1.05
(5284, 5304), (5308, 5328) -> 1.03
